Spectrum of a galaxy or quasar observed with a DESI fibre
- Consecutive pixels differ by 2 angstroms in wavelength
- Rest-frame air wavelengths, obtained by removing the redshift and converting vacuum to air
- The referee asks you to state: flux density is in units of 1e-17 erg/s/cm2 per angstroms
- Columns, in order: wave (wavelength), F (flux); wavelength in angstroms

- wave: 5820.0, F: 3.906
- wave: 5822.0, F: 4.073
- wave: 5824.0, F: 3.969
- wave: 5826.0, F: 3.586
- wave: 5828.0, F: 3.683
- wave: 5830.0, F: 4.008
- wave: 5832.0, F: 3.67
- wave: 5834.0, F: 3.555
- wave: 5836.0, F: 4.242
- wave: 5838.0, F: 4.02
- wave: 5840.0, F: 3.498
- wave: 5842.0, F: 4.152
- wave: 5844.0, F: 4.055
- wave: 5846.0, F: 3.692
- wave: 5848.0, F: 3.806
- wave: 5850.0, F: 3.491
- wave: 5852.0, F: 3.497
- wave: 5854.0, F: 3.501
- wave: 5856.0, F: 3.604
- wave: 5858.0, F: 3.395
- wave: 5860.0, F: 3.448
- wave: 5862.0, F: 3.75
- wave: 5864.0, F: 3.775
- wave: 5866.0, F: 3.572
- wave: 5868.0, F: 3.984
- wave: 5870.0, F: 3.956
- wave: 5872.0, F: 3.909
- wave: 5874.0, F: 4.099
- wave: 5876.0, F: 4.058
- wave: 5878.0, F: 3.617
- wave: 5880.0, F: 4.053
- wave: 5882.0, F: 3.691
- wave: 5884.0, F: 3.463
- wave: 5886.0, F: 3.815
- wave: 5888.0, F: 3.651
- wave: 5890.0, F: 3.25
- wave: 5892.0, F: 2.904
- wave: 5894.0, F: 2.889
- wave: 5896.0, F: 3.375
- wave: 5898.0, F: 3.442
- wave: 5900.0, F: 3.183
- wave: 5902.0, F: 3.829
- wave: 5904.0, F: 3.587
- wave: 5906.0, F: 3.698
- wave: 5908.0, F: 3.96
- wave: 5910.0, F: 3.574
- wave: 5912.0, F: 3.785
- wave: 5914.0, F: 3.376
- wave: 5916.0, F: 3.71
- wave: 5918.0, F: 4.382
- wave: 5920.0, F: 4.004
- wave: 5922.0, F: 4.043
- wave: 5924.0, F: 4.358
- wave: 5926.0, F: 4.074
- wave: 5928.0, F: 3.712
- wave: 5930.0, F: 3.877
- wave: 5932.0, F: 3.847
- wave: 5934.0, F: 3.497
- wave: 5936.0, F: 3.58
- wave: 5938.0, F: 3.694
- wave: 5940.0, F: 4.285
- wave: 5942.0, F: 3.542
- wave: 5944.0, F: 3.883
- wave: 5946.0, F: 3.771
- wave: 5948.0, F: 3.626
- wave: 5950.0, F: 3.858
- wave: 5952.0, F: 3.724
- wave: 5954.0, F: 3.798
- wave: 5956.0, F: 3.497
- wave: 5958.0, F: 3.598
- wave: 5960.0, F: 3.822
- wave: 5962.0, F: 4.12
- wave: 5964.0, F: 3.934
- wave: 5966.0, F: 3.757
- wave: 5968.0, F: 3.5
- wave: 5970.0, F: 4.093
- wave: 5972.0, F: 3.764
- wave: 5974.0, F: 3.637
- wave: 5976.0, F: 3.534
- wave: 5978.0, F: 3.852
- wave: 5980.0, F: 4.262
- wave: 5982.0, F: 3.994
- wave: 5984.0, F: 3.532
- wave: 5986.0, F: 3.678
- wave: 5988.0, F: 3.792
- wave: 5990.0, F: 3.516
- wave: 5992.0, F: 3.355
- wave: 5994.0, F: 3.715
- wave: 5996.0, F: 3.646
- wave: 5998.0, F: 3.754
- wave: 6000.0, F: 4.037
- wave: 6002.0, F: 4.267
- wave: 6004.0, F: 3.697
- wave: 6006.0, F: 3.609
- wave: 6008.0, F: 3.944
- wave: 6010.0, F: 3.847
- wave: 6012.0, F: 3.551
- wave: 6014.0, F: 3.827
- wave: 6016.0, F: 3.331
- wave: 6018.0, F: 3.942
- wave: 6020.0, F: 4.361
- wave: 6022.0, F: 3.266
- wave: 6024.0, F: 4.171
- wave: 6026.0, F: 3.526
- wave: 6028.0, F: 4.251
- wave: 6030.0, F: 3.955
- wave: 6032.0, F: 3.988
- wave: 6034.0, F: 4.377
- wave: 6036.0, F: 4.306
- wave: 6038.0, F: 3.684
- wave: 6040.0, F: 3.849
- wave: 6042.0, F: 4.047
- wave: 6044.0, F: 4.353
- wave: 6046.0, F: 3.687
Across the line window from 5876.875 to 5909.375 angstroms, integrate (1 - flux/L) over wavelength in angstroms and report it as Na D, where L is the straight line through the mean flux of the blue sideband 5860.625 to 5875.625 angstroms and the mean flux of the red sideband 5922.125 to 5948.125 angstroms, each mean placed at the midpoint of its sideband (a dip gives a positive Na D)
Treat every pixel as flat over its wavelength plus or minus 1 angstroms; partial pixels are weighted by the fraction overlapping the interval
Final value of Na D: 2.7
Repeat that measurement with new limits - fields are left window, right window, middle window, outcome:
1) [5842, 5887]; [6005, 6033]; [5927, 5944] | 0.1 angstroms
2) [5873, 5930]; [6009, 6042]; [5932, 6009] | 0.8 angstroms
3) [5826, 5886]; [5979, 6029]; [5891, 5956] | 1.2 angstroms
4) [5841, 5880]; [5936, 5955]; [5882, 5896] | 1.5 angstroms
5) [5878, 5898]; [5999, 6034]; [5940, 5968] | -0.8 angstroms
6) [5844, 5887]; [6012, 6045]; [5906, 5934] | -0.6 angstroms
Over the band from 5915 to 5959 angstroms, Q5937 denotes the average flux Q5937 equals 3.83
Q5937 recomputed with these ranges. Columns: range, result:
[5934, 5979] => 3.76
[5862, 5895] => 3.67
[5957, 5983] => 3.84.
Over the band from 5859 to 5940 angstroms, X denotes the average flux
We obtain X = 3.72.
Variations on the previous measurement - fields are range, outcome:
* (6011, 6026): 3.76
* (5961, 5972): 3.87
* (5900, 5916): 3.66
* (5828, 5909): 3.68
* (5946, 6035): 3.8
